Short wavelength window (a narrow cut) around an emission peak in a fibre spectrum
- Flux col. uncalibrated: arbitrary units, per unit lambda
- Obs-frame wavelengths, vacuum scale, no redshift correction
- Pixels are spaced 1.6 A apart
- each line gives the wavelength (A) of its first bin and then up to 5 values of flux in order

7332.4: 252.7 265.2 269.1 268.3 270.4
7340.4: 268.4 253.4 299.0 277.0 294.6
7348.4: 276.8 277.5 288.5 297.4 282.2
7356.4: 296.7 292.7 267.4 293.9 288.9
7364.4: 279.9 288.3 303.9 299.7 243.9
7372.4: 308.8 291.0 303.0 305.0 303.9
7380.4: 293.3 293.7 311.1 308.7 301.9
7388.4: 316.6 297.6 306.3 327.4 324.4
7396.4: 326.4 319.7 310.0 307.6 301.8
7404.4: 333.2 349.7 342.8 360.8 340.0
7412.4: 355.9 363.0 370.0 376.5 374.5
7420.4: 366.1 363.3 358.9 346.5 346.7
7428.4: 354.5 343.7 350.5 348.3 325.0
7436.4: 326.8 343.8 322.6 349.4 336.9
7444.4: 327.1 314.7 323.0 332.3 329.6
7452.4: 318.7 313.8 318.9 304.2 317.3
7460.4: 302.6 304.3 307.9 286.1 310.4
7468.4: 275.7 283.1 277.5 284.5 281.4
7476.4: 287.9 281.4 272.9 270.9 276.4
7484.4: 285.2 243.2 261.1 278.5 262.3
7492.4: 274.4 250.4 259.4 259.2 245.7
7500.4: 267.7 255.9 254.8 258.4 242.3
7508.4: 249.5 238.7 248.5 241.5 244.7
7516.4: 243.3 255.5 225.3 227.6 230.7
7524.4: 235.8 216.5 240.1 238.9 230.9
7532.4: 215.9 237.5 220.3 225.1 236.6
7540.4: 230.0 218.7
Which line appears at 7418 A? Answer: C III] 1909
